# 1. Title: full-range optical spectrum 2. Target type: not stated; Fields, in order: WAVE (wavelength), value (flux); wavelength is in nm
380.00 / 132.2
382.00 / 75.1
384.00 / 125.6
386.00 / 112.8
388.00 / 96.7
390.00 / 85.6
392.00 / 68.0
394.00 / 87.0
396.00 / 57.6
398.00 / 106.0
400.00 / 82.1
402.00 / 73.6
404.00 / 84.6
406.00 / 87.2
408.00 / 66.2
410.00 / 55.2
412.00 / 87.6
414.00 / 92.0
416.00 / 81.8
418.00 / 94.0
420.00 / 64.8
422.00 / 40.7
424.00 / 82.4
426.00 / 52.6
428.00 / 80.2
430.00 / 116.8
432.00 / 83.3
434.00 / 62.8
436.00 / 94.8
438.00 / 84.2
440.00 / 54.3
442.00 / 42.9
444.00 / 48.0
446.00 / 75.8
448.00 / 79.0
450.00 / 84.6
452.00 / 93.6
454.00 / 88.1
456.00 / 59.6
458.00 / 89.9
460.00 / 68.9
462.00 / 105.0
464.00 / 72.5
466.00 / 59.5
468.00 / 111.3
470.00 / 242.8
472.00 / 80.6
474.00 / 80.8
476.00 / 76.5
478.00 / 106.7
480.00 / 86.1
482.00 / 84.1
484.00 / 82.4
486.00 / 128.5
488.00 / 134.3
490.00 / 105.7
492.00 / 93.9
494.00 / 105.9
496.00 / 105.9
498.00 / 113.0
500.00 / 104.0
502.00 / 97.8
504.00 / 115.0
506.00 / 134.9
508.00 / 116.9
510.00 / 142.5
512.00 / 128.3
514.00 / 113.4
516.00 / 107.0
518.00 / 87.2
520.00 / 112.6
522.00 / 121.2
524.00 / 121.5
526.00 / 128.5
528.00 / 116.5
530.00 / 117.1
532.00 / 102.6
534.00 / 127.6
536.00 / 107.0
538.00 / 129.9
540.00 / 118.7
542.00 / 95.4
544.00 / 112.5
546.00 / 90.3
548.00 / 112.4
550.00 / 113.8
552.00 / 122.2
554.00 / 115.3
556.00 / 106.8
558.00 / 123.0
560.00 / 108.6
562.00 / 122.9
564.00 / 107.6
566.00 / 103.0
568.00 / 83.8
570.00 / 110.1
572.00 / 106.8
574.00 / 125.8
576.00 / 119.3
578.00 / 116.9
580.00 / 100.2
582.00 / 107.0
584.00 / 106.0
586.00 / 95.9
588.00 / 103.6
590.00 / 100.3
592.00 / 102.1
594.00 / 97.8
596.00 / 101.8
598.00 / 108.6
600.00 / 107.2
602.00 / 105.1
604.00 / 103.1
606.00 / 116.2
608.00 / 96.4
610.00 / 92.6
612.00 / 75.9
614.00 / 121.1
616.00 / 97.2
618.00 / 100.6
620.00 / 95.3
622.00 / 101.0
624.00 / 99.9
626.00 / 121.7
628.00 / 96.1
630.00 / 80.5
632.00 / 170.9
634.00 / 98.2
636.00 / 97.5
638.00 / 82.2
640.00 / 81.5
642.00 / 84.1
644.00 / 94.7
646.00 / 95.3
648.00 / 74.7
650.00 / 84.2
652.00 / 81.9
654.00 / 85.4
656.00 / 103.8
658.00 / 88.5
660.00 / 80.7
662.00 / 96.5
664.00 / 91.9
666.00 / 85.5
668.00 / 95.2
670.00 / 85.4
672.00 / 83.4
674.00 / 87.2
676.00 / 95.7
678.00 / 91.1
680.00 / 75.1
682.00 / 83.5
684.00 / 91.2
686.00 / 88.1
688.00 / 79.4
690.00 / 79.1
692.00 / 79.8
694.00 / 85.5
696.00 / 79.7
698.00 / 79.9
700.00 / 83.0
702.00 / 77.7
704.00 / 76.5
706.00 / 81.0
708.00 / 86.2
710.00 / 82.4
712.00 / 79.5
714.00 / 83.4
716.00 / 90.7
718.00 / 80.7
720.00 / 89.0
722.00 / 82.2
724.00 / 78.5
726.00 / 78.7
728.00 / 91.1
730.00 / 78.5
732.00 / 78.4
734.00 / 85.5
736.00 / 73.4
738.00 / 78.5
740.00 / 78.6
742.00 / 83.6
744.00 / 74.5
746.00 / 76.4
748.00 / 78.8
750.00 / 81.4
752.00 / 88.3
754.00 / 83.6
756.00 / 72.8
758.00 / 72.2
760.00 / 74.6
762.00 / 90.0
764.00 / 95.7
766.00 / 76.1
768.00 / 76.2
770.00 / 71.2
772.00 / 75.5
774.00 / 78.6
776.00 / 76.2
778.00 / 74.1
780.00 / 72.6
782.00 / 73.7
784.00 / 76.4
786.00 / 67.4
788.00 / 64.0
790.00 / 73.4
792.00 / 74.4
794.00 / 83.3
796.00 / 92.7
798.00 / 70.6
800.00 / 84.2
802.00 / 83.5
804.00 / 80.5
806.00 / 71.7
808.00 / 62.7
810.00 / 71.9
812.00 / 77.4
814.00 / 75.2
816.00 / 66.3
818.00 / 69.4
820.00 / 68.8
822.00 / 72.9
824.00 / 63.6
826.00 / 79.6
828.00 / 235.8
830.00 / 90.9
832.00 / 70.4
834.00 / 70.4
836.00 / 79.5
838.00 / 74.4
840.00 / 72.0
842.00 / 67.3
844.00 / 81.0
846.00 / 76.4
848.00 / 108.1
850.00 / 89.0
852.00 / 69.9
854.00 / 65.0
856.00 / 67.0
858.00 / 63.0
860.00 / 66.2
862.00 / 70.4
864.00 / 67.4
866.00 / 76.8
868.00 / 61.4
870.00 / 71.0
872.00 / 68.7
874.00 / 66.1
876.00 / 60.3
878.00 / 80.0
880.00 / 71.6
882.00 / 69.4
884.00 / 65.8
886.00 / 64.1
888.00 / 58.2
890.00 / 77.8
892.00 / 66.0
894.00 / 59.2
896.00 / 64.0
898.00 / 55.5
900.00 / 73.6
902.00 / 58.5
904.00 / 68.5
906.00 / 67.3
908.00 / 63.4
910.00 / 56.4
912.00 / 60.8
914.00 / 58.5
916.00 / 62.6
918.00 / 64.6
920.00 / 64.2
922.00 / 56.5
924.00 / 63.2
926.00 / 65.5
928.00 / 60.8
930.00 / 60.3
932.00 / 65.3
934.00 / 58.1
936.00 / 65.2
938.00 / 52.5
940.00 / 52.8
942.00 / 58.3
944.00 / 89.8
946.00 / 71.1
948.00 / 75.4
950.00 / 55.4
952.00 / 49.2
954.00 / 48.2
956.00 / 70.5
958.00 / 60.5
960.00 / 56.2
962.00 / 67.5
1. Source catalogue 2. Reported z 0.26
